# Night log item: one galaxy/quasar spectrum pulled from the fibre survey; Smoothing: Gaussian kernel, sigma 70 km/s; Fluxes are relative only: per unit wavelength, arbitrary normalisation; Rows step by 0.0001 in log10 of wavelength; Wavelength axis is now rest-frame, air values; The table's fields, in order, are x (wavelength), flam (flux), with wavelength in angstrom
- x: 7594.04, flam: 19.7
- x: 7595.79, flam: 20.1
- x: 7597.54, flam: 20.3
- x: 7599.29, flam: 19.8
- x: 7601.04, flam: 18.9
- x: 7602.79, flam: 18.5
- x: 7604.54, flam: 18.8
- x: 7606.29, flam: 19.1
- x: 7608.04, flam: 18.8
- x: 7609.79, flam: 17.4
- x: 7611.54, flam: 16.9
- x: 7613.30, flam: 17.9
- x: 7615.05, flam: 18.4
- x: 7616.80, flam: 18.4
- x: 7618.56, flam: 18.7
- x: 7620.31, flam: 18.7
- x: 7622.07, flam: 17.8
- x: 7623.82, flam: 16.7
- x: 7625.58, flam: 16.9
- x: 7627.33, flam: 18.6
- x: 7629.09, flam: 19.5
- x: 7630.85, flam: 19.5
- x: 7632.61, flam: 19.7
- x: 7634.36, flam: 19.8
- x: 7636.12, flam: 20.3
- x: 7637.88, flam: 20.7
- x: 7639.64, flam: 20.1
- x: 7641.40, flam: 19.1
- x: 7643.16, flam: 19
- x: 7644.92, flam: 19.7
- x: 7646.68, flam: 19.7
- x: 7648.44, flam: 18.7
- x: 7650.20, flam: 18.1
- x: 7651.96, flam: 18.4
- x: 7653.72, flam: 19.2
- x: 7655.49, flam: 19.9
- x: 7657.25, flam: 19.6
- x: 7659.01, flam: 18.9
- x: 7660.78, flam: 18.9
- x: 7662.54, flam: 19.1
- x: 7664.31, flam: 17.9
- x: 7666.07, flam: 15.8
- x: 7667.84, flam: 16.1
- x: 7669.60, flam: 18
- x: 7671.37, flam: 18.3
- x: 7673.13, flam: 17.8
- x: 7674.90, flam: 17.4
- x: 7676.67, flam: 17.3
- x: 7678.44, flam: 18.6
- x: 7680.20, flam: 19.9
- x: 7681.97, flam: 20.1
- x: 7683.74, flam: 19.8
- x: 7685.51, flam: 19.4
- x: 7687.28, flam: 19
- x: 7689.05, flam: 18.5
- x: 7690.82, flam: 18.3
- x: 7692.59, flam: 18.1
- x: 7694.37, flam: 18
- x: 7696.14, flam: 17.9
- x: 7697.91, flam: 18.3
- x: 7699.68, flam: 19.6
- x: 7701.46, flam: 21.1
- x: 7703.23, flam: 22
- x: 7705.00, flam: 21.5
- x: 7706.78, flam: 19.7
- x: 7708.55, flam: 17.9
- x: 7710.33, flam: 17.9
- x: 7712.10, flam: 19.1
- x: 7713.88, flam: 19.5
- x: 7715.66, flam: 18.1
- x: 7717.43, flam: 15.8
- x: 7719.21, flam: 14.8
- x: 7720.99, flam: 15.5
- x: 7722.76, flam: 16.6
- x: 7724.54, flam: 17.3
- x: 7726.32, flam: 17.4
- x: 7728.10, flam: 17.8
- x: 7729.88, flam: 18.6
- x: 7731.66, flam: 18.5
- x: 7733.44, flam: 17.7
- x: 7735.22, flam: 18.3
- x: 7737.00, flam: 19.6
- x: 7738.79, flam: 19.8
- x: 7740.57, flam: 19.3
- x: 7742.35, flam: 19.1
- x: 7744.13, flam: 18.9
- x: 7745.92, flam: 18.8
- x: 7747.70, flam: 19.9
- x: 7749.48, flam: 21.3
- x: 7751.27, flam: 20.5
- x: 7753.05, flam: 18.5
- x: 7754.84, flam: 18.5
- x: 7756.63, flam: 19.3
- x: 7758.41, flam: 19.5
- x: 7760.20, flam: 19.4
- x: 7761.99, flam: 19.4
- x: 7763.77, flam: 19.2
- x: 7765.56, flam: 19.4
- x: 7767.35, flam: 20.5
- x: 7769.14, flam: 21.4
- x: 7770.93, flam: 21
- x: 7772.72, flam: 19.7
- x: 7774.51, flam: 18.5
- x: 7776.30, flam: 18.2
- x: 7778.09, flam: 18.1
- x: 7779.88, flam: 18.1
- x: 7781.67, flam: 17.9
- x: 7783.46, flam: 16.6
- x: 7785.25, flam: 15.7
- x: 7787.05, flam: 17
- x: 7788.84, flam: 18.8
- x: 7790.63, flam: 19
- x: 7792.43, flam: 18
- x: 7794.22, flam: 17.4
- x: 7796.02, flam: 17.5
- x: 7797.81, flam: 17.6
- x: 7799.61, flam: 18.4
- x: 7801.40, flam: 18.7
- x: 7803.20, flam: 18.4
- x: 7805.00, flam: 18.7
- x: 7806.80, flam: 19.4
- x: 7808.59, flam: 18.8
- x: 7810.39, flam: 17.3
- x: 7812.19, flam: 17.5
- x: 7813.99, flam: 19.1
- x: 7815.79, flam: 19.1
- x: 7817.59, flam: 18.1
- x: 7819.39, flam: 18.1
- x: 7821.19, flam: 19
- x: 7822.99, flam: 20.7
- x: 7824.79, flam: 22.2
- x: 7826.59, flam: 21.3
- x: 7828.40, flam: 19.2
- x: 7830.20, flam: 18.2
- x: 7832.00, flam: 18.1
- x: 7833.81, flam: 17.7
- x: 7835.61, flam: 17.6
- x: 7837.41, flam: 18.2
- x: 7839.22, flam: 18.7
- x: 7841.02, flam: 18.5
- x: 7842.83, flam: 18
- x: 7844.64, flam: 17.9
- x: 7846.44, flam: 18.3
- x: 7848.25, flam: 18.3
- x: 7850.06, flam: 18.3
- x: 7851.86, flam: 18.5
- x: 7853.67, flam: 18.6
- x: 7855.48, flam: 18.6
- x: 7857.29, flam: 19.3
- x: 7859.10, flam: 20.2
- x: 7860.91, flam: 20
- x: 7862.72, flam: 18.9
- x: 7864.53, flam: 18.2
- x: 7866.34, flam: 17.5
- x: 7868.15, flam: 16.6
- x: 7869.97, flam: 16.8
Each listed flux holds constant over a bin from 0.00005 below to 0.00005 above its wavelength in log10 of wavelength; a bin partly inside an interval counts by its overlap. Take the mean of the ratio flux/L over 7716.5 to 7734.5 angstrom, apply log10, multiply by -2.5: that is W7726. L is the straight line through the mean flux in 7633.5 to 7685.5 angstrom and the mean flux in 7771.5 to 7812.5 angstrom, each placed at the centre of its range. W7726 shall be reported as 0.088 mag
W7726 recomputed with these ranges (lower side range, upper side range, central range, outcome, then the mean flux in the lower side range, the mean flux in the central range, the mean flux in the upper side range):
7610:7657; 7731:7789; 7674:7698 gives 0.02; 18.9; 18.6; 19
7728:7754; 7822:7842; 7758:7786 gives 0.01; 19.1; 18.9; 19.1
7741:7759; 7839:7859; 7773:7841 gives 0.03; 19.4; 18.4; 18.5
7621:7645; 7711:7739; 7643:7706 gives -0.02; 19.1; 18.8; 17.7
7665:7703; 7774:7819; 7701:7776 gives -0.04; 18.5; 18.9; 18.1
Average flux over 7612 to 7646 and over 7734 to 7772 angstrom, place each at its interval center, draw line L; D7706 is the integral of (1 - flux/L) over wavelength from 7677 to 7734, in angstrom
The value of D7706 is 2.4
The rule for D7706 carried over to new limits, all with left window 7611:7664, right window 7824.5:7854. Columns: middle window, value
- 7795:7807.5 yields 0.2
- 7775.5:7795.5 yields 1.1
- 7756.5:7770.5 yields -0.8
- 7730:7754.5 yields -0.6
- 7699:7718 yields -0.6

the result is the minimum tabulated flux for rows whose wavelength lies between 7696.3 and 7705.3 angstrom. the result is 18.3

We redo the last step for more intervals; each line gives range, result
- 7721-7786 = 15.7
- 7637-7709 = 15.8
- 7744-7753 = 18.8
